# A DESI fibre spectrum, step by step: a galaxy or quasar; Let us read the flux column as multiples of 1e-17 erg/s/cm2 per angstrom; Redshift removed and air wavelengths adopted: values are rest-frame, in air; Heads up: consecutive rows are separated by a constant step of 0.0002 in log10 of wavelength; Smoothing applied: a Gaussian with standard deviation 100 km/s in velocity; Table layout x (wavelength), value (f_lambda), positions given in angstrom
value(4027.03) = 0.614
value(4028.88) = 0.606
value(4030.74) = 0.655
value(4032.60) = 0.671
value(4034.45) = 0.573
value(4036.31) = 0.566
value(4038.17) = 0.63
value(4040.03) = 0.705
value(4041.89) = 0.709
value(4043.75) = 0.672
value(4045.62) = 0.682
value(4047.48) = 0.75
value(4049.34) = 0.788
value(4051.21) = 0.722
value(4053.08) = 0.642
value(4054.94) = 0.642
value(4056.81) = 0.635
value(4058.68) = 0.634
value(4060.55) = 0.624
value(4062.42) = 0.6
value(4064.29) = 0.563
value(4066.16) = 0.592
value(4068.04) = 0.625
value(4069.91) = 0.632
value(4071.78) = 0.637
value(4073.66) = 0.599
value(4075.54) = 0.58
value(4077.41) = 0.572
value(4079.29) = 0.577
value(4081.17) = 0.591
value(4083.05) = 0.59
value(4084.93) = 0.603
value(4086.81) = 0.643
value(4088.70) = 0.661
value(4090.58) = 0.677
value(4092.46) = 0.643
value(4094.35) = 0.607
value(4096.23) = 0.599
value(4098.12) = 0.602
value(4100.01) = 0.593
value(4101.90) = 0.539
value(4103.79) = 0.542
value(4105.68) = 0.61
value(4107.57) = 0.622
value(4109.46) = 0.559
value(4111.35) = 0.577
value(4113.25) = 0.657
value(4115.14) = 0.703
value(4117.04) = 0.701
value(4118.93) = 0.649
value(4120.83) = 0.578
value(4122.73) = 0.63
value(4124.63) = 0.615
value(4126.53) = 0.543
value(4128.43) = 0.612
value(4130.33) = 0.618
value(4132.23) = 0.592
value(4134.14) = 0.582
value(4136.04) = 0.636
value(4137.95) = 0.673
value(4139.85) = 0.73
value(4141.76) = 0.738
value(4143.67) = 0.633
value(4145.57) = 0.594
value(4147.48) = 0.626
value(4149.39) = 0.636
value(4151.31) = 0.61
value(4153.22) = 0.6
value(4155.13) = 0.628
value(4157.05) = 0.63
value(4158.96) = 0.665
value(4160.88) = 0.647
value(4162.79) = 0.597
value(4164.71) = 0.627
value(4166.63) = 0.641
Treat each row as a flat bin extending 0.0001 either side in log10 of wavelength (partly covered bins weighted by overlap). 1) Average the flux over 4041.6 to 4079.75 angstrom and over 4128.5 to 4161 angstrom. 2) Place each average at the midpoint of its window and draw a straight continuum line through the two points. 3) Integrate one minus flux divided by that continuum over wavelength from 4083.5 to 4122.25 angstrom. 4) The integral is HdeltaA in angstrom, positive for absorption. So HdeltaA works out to 1.27 angstrom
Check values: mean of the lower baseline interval 0.641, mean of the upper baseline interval 0.637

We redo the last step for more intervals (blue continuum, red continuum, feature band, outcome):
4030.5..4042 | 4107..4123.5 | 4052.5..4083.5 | 1.4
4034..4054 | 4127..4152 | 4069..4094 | 1.7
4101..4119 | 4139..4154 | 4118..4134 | 0.6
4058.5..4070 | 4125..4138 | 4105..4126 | -0.7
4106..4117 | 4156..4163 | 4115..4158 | 0.2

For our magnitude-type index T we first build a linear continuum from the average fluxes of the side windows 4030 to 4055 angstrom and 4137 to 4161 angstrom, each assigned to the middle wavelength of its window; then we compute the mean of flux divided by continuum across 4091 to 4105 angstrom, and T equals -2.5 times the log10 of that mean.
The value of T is 0.116 mag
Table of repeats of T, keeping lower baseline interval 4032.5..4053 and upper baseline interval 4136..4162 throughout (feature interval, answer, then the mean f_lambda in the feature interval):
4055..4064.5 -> 0.09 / 0.618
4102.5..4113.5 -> 0.12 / 0.589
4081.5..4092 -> 0.05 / 0.633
